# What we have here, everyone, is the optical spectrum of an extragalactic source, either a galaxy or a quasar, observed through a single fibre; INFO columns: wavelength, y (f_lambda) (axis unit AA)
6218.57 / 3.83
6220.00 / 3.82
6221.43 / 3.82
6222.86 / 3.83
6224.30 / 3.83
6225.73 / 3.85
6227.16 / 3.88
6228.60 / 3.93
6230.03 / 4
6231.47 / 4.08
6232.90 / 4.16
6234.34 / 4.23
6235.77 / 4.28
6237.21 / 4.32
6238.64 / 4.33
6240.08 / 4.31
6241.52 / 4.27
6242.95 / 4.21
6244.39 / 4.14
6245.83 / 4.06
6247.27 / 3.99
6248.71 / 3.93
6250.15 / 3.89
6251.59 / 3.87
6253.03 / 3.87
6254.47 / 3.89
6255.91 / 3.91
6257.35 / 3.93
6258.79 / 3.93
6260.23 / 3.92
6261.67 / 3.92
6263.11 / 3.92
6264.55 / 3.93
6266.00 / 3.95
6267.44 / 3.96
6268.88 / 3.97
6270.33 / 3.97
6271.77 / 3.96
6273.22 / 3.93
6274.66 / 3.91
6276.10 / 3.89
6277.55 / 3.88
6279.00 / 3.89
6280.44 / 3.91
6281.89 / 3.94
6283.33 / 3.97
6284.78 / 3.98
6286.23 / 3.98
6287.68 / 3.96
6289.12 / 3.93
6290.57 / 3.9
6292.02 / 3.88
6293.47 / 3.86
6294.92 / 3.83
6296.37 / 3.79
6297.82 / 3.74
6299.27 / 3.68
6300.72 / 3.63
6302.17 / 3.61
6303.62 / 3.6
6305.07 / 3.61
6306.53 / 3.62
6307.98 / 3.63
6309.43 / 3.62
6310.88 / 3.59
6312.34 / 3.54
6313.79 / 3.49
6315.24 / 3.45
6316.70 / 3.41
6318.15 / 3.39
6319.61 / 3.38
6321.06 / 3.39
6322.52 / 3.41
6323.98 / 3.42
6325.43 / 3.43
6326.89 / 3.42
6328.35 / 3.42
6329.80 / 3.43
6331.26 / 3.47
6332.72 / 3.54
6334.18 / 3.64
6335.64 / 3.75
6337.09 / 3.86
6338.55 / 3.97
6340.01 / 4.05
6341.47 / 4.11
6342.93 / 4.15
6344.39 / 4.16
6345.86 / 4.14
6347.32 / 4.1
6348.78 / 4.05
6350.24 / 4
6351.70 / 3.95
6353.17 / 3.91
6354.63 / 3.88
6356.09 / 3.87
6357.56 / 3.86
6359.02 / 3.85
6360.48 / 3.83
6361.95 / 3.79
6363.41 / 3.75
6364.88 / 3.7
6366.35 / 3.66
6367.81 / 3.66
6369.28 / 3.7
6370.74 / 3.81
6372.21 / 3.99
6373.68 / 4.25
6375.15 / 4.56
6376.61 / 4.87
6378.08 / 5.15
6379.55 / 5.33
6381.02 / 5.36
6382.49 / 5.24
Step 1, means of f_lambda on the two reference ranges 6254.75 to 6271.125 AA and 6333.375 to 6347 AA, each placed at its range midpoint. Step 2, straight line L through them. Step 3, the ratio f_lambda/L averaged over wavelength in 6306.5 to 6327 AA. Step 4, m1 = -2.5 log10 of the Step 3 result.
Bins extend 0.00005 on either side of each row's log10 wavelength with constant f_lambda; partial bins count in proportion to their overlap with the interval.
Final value 0.14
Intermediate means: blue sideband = 3.94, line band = 3.48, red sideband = 3.98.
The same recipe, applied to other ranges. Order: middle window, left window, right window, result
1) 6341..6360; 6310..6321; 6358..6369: -0.09 mag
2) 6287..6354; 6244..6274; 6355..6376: 0.05 mag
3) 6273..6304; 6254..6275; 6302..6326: -0.04 mag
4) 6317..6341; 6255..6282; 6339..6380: 0.13 mag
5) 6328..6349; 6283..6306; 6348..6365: 0.00 mag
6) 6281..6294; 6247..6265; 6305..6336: -0.06 mag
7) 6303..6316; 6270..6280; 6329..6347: 0.09 mag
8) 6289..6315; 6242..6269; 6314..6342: 0.01 mag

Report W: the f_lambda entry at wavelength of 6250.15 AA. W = 3.89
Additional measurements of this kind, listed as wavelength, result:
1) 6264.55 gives 3.93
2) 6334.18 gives 3.64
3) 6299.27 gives 3.68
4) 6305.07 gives 3.61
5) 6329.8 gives 3.43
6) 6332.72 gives 3.54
